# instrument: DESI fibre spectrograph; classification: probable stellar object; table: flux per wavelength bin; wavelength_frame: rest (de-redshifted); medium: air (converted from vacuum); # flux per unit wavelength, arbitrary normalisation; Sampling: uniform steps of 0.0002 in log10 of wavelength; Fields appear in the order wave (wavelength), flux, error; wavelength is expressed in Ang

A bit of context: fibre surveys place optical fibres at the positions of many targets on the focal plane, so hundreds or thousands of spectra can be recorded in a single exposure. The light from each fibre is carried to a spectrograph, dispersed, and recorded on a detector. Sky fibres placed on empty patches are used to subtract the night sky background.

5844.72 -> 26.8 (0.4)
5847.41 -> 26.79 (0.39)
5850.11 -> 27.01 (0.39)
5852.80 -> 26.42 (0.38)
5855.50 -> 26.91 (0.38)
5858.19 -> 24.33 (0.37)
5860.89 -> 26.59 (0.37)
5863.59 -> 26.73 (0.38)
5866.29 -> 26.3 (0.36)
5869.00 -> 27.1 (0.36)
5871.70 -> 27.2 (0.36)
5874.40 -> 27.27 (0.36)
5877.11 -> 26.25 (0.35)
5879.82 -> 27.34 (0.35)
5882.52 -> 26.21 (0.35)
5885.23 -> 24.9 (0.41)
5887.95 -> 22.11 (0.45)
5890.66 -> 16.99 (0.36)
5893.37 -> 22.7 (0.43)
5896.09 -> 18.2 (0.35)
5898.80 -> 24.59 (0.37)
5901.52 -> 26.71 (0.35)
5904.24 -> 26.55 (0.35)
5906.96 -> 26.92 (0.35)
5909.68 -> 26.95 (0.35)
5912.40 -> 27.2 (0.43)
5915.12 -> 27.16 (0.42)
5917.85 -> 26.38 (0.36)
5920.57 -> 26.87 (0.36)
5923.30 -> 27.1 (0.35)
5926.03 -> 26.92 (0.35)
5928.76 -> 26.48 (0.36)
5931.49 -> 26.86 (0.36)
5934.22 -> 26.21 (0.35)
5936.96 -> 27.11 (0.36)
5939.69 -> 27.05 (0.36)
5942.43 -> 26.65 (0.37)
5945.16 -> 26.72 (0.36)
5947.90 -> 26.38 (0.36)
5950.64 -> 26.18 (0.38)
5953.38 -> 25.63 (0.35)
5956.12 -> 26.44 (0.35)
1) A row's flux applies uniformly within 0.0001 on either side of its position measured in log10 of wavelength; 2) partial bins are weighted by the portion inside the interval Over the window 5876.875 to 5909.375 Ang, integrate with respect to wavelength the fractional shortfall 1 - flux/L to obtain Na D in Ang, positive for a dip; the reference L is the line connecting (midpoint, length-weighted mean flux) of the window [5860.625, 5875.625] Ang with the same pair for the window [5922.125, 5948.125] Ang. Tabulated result 3.3 Ang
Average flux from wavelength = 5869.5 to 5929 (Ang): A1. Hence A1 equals 25.4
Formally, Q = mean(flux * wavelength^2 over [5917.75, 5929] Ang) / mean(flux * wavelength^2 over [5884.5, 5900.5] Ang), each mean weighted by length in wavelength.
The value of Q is 1.3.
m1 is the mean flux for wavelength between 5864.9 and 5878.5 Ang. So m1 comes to 26.8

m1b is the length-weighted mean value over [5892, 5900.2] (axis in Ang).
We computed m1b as 21.8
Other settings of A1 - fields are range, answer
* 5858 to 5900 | 24.7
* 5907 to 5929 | 26.9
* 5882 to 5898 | 21.7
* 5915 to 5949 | 26.7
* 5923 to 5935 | 26.7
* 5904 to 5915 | 27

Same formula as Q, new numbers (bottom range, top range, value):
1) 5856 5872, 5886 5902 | 0.83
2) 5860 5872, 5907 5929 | 1.02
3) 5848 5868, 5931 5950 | 1.04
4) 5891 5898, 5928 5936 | 1.32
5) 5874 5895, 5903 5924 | 1.13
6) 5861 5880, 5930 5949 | 1.02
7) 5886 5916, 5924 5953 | 1.12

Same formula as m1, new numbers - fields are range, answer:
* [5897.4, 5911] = 26.3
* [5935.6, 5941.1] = 27.1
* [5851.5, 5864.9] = 26.2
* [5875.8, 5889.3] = 25.4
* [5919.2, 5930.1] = 26.8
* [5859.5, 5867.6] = 26.5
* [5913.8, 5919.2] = 26.7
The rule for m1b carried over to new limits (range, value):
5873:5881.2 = 27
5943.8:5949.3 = 26.5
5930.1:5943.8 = 26.8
